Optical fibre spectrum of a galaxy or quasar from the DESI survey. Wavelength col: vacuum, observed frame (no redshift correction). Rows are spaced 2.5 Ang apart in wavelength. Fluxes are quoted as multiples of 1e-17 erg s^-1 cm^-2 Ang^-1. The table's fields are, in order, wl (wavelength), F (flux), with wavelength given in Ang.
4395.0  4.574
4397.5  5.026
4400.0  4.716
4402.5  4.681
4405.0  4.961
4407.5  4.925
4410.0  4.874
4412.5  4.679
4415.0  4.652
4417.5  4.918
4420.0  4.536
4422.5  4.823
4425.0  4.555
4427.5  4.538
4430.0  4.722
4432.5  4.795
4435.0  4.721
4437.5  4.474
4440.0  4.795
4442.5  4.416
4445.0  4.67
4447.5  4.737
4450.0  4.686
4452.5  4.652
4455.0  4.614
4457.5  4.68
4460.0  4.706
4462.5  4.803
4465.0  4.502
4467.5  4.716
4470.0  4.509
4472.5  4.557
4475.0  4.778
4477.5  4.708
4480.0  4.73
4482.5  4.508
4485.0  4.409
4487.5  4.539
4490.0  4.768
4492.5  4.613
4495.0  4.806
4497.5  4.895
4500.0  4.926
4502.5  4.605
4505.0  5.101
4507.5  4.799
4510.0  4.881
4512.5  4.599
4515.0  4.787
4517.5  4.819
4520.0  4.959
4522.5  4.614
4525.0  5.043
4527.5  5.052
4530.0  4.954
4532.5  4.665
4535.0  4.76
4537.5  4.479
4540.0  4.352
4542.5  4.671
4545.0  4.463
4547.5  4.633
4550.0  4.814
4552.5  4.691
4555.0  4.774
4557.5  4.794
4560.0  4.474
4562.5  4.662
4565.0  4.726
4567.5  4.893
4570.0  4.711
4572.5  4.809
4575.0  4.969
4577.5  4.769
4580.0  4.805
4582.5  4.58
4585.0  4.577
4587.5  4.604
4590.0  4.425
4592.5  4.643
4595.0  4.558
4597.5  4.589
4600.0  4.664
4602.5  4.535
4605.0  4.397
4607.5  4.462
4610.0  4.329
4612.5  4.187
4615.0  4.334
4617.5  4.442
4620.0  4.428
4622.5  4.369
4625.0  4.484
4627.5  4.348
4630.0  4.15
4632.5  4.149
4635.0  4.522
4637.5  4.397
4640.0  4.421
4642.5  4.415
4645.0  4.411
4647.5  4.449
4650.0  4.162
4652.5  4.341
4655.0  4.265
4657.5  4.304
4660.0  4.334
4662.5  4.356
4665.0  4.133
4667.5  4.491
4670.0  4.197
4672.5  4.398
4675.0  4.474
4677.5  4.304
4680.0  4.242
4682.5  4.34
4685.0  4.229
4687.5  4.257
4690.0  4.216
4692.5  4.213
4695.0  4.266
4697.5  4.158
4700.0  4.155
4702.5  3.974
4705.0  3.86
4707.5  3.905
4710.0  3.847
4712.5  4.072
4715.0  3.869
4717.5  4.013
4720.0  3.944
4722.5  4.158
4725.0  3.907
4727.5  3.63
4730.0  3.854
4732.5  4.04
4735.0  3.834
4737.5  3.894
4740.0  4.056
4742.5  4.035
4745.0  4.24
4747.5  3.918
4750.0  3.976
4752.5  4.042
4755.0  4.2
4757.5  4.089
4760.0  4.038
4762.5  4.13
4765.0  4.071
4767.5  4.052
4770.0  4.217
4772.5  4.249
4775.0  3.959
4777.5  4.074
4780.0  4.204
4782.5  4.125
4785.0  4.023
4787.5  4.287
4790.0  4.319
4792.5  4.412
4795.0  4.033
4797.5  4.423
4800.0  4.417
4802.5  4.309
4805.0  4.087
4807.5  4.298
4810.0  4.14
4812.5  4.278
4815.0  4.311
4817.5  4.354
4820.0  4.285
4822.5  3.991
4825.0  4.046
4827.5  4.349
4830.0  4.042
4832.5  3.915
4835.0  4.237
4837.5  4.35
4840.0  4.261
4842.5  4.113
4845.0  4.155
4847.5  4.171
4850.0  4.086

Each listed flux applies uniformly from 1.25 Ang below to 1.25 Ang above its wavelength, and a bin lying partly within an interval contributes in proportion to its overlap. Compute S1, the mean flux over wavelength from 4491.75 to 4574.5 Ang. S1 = 4.76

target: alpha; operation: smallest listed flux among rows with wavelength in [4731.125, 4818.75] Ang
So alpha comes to 3.834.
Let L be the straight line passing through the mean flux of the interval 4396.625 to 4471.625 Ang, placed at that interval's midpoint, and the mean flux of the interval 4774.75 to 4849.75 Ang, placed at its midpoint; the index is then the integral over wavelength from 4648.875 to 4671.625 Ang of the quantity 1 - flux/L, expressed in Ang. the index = 0.6 Ang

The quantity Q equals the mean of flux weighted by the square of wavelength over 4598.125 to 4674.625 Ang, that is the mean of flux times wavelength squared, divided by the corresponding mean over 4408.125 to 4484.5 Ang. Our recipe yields 1.0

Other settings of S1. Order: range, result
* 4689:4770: 4.02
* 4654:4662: 4.31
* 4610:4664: 4.34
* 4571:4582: 4.82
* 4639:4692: 4.32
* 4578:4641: 4.46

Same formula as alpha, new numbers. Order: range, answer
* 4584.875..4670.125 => 4.133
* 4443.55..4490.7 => 4.409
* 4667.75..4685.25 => 4.197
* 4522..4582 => 4.352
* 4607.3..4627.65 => 4.187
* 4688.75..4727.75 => 3.63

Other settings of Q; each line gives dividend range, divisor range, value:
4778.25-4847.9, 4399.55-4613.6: 1.03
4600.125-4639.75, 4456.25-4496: 1.00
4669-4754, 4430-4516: 0.96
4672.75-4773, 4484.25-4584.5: 0.93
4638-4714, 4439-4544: 0.98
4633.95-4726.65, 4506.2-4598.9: 0.94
